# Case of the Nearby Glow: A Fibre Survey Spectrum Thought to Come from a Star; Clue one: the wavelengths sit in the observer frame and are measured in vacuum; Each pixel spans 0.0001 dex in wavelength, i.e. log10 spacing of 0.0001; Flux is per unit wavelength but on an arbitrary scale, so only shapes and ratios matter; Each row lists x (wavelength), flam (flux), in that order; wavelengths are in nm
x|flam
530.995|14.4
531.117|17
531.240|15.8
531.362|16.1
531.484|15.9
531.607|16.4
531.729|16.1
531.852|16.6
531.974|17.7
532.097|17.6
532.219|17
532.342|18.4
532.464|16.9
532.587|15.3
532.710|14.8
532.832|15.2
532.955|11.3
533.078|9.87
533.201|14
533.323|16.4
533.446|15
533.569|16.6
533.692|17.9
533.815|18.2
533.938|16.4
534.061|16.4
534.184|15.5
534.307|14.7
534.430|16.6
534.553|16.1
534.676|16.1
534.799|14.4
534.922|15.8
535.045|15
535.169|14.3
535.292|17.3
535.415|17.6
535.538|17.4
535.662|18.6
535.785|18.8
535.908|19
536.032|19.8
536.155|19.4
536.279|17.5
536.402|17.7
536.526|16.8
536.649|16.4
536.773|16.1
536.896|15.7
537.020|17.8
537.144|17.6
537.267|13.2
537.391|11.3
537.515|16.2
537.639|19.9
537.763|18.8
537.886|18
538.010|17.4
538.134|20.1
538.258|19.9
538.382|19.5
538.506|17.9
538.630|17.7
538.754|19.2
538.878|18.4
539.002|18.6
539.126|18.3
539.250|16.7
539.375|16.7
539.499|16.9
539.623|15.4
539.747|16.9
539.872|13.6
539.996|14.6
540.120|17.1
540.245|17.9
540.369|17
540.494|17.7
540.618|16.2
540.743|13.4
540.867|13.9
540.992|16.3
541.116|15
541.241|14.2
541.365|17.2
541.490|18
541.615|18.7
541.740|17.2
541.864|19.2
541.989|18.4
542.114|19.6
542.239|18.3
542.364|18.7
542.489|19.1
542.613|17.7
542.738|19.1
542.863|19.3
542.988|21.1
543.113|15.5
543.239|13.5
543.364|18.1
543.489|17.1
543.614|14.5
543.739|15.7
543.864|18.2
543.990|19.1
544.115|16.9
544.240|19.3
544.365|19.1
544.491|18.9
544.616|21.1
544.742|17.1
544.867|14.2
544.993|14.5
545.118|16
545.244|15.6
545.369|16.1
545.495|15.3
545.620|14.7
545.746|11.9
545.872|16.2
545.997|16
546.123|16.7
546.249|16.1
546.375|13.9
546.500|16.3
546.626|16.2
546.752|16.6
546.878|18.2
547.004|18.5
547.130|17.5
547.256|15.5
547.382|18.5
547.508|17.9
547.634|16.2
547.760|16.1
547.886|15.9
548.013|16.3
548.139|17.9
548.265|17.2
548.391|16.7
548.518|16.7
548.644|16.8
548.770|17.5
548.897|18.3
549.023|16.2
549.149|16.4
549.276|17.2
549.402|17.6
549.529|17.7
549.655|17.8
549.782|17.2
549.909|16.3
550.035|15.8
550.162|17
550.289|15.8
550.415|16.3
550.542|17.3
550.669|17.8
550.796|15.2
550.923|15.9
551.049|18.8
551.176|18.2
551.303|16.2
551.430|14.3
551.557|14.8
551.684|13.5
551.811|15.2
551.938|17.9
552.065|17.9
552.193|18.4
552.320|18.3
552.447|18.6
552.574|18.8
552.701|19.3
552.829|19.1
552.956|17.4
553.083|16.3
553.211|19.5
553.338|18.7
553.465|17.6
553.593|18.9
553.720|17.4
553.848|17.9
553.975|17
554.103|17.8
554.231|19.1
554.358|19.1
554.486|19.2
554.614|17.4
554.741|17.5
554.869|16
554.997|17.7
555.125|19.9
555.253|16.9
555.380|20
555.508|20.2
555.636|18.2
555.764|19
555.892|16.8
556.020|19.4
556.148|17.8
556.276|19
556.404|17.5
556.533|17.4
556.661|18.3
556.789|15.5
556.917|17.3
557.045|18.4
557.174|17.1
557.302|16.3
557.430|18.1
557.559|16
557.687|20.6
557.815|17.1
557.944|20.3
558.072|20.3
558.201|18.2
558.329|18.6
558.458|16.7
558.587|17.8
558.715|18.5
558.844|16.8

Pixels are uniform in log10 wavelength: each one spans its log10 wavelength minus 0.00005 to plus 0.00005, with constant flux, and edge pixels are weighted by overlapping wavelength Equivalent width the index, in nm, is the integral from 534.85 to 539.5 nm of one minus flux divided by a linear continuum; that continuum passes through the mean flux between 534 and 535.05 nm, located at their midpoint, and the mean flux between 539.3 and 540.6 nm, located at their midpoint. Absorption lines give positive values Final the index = -0.419 nm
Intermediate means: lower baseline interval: 15.7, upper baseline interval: 16.4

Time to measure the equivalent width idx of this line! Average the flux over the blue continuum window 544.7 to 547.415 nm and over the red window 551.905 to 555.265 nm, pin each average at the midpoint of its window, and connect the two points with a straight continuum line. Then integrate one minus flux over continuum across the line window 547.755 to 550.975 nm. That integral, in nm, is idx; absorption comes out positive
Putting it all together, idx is 0.02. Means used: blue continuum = 15.9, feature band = 16.8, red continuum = 18.1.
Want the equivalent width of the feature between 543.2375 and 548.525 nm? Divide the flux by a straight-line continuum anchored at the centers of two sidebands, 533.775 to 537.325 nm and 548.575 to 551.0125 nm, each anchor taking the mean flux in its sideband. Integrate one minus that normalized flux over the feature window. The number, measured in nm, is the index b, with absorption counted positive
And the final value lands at 0.06 nm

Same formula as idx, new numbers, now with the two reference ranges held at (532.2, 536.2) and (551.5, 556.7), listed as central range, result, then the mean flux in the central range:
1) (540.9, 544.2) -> -0.11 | 17.5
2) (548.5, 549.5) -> 0.02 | 17.1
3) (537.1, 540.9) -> -0.08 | 17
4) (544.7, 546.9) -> 0.21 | 15.6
